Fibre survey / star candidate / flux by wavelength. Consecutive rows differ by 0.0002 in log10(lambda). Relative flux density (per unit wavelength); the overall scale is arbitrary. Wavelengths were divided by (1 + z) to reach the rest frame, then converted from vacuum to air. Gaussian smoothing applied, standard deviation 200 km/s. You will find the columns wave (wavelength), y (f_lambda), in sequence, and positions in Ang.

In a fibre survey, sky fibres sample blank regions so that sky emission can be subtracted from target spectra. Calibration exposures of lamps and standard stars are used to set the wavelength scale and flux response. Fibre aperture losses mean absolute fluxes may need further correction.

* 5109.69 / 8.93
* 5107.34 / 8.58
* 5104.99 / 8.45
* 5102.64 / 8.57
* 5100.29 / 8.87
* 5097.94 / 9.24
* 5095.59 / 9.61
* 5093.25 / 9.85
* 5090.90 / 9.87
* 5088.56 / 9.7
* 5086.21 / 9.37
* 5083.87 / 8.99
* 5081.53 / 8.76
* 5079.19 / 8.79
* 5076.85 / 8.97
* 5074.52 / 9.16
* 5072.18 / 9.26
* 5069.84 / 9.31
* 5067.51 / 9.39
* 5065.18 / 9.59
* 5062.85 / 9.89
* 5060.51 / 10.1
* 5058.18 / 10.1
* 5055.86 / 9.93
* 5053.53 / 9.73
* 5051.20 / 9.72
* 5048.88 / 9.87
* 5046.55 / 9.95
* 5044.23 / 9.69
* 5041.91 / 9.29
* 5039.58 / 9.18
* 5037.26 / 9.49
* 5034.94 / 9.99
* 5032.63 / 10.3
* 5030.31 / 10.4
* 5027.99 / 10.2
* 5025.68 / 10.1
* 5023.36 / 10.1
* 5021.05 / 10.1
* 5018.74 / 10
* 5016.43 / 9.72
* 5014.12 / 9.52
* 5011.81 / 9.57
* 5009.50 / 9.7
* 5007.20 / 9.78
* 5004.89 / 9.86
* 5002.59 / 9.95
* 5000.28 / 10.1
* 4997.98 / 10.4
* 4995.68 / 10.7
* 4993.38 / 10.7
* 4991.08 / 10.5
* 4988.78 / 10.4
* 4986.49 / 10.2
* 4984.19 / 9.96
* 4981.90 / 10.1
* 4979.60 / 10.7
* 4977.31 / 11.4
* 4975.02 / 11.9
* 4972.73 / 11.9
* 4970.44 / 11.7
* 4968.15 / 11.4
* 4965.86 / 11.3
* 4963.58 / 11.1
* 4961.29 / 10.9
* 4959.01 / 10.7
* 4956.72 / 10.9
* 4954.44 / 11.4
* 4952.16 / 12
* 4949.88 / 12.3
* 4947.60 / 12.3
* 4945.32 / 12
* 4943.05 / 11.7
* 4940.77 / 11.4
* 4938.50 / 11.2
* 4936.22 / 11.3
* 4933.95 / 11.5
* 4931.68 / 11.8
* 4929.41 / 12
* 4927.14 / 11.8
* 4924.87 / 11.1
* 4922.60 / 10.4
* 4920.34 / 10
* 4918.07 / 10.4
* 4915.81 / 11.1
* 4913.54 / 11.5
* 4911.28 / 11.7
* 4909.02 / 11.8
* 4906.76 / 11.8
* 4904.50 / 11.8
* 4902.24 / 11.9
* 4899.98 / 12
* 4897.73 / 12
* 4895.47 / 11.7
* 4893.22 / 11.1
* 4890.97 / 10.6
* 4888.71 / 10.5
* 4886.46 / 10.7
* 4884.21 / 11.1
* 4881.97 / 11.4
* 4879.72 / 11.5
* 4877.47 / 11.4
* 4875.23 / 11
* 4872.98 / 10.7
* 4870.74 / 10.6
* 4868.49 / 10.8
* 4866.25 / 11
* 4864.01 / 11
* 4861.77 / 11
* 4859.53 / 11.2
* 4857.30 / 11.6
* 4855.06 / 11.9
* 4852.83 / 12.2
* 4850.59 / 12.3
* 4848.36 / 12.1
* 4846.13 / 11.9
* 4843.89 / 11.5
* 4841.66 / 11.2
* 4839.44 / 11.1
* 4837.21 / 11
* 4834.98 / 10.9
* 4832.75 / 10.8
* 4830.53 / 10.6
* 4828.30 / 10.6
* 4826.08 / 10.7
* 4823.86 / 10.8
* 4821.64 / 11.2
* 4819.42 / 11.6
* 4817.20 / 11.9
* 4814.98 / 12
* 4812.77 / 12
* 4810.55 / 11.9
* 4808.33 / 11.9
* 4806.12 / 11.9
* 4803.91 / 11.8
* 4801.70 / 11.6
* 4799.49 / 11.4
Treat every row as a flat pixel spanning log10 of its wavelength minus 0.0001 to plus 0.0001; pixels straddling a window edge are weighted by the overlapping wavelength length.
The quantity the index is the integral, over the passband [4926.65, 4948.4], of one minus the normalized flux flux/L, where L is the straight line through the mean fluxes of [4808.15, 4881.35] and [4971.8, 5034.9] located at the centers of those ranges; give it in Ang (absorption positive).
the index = -2.0 Ang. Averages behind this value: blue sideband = 11.3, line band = 11.7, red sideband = 10.3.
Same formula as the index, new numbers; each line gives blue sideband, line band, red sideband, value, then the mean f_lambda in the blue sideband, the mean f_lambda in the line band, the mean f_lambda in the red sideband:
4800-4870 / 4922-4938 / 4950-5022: -0.77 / 11.4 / 11.4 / 10.6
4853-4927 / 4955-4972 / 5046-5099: -1.03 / 11.2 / 11.2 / 9.52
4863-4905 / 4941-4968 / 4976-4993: -2.02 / 11.2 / 11.5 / 10.5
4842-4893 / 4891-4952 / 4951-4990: -1.96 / 11.3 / 11.5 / 11.1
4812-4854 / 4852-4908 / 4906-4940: 0.19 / 11.4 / 11.3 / 11.3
